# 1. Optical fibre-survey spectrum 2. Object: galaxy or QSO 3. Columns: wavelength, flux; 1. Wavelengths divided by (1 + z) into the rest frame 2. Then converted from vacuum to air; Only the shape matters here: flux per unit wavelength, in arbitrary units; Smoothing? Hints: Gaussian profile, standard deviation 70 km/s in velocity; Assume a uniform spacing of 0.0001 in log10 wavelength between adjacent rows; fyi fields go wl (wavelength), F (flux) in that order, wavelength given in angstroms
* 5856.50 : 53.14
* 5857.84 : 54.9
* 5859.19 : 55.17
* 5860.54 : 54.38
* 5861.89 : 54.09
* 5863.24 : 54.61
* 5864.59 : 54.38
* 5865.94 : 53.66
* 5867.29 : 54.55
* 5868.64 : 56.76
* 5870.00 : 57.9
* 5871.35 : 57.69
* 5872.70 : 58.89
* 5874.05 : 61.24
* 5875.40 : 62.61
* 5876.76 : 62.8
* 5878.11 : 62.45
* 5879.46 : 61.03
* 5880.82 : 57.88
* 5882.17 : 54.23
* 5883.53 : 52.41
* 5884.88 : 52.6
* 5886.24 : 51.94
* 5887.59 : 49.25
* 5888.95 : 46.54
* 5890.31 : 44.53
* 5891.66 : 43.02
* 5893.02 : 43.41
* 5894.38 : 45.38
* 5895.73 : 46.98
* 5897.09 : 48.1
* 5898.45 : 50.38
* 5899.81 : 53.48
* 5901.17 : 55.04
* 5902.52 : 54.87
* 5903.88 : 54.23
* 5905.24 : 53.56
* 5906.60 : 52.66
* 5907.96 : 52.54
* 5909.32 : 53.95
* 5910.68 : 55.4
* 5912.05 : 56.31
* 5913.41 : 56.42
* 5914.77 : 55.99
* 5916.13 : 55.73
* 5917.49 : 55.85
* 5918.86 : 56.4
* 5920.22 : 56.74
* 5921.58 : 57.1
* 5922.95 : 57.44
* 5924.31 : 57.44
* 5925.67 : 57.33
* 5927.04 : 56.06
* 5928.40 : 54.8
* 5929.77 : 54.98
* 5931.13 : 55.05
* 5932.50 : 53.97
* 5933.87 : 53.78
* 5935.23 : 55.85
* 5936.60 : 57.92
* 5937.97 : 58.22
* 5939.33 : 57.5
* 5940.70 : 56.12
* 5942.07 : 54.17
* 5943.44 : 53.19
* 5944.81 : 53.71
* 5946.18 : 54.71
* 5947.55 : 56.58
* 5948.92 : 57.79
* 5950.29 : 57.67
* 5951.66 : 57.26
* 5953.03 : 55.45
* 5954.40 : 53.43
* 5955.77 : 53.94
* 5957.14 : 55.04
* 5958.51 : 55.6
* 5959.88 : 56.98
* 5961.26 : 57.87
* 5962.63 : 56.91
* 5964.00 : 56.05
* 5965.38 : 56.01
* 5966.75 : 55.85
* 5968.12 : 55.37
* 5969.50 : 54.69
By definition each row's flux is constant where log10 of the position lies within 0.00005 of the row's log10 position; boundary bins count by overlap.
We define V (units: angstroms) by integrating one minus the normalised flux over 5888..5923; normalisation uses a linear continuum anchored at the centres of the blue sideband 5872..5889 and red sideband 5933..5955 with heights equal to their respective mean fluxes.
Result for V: 2.6 angstroms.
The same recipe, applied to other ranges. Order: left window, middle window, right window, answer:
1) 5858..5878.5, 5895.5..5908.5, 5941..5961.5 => 1.0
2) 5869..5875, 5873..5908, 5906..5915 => 2.5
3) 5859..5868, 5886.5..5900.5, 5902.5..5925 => 2.0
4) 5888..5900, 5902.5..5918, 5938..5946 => -1.6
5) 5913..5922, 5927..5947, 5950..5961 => 0.2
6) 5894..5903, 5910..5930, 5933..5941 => -0.9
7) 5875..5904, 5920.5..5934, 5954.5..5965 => -0.4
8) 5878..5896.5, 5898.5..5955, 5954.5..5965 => -2.2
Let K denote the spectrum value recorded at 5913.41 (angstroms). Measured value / 56.42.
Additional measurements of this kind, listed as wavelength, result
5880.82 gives 57.88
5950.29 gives 57.67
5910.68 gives 55.4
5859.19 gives 55.17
